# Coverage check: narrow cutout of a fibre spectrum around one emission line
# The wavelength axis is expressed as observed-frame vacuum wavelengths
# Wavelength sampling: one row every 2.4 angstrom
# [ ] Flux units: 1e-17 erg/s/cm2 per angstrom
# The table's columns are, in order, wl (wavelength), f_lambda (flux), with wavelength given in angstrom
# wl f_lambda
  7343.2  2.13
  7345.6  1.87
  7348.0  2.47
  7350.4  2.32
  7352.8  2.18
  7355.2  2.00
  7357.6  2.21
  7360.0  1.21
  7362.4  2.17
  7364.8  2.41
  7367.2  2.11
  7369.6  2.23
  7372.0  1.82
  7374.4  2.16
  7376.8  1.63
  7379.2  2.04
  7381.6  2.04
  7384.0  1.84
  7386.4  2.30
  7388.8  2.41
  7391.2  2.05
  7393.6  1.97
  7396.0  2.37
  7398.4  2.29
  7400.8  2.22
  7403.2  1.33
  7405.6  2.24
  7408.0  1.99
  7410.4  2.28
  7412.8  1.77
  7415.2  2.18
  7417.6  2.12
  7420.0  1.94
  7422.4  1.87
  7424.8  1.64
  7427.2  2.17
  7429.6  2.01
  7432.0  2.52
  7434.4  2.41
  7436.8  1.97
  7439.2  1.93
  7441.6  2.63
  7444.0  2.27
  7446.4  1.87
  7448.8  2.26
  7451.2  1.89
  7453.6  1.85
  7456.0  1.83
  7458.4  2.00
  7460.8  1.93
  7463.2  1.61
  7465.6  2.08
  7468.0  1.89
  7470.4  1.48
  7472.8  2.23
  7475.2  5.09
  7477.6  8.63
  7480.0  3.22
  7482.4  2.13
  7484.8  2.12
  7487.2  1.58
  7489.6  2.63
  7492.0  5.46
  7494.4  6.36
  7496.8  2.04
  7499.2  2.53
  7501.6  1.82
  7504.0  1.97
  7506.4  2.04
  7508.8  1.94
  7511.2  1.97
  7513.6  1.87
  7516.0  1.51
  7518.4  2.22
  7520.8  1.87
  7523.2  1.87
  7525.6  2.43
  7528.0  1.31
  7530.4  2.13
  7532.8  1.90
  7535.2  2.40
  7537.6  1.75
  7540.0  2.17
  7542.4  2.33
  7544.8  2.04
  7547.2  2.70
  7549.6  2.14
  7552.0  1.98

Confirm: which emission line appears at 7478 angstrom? [S II]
